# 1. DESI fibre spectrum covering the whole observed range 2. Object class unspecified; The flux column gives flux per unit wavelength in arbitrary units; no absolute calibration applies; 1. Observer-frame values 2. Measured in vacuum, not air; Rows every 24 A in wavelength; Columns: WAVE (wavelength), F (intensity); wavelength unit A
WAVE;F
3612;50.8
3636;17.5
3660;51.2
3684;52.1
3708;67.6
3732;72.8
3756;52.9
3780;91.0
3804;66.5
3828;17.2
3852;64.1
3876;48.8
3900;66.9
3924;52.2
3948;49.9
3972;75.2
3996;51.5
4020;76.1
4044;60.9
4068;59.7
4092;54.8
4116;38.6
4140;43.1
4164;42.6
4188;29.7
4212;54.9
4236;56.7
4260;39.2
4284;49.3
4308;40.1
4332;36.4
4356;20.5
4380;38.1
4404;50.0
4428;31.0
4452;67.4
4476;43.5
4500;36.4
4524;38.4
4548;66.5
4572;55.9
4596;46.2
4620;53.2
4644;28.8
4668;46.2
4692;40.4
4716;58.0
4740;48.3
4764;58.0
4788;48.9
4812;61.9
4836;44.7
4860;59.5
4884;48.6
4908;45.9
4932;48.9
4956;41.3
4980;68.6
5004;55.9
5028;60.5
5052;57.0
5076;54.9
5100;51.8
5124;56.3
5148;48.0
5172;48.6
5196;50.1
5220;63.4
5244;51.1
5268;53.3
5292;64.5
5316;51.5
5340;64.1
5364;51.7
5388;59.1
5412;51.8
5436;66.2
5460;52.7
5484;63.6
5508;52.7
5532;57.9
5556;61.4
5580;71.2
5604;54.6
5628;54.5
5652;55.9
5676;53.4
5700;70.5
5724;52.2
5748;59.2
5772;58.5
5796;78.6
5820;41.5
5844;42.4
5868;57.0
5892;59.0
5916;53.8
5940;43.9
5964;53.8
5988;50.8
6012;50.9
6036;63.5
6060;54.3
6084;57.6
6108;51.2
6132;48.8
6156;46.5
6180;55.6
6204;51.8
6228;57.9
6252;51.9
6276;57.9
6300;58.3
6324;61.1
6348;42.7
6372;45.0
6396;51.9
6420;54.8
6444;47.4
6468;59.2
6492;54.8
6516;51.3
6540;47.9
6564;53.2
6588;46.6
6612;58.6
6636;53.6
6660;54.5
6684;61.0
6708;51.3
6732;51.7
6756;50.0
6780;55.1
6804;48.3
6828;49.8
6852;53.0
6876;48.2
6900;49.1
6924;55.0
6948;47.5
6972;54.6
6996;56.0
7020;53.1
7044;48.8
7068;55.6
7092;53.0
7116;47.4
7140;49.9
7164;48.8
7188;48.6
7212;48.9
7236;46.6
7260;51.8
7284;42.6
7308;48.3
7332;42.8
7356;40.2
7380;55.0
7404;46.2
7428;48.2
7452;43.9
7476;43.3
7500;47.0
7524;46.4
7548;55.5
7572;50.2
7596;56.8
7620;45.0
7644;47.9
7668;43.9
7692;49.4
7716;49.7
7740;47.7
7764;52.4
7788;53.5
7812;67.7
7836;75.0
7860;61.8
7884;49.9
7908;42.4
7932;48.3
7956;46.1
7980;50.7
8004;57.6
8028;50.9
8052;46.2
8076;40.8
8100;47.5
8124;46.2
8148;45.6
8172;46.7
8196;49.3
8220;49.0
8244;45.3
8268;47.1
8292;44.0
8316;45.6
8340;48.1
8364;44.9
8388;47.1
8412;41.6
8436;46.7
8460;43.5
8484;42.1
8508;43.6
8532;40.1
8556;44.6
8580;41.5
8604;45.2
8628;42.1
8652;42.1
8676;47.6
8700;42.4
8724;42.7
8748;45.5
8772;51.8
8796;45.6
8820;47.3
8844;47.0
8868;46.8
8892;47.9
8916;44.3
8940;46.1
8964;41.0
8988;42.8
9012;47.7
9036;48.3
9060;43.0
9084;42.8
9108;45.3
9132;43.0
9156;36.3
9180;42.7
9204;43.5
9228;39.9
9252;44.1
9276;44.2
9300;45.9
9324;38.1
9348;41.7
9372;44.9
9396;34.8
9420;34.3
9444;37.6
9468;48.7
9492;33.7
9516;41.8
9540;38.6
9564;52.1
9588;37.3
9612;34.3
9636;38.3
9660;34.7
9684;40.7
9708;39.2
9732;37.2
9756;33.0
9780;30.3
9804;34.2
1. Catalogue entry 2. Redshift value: 0.19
